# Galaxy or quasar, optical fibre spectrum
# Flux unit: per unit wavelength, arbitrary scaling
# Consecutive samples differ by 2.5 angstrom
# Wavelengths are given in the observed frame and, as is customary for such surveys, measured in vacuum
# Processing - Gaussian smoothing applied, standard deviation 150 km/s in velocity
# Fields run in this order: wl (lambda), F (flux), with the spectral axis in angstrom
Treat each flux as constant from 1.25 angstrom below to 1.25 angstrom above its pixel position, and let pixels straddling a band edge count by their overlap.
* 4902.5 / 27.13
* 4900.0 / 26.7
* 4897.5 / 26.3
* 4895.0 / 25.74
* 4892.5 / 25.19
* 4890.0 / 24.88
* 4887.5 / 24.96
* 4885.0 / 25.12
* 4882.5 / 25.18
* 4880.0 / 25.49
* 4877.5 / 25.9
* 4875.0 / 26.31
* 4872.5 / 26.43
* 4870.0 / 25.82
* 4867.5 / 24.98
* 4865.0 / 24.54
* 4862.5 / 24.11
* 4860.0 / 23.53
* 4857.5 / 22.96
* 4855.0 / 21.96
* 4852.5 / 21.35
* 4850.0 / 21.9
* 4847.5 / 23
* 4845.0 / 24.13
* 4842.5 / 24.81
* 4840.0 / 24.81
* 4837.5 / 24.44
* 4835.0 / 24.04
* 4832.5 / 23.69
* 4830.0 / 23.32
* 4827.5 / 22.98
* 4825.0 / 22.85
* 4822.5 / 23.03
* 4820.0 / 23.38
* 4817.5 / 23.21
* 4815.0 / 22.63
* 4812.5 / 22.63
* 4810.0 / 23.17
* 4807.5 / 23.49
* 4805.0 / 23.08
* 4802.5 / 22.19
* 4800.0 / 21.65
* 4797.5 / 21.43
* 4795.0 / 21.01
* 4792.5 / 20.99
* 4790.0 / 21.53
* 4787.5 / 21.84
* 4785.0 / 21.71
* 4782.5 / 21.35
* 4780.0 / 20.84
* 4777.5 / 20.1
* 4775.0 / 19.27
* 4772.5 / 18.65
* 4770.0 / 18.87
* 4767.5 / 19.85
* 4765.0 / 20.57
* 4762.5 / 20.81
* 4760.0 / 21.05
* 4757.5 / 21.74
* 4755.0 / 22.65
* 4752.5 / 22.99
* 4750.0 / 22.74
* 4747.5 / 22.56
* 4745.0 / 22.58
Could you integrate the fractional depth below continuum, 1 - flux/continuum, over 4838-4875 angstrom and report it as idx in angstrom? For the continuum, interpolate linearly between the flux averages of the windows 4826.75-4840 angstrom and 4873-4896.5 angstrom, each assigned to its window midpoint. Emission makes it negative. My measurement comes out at 0.89 angstrom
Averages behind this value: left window 23.8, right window 25.5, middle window 24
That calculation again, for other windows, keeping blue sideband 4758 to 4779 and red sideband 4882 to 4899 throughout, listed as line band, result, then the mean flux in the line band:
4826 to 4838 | -0.4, 23.6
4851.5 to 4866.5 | 0.5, 23.1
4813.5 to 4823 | -0.4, 23.1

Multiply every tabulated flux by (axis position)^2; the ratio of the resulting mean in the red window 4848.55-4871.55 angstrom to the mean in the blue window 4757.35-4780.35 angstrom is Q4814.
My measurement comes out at 1.22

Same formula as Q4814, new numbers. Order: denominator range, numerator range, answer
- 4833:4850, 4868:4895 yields 1.08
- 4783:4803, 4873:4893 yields 1.23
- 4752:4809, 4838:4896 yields 1.20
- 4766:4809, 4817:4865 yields 1.13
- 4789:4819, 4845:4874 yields 1.09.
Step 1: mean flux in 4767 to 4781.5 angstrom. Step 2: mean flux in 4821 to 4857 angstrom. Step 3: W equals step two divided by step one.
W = 1.19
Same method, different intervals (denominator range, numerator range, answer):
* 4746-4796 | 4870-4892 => 1.21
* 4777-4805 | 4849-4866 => 1.07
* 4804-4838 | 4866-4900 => 1.10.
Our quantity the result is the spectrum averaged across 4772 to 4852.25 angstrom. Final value 22.4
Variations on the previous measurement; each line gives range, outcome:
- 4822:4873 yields 23.7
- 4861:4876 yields 25.3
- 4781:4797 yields 21.4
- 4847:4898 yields 24.6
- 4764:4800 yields 20.6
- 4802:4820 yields 23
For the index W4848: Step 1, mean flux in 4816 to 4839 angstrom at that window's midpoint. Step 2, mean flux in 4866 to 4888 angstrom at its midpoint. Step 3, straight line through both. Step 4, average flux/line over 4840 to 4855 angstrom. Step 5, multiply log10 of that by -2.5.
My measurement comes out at 0.06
